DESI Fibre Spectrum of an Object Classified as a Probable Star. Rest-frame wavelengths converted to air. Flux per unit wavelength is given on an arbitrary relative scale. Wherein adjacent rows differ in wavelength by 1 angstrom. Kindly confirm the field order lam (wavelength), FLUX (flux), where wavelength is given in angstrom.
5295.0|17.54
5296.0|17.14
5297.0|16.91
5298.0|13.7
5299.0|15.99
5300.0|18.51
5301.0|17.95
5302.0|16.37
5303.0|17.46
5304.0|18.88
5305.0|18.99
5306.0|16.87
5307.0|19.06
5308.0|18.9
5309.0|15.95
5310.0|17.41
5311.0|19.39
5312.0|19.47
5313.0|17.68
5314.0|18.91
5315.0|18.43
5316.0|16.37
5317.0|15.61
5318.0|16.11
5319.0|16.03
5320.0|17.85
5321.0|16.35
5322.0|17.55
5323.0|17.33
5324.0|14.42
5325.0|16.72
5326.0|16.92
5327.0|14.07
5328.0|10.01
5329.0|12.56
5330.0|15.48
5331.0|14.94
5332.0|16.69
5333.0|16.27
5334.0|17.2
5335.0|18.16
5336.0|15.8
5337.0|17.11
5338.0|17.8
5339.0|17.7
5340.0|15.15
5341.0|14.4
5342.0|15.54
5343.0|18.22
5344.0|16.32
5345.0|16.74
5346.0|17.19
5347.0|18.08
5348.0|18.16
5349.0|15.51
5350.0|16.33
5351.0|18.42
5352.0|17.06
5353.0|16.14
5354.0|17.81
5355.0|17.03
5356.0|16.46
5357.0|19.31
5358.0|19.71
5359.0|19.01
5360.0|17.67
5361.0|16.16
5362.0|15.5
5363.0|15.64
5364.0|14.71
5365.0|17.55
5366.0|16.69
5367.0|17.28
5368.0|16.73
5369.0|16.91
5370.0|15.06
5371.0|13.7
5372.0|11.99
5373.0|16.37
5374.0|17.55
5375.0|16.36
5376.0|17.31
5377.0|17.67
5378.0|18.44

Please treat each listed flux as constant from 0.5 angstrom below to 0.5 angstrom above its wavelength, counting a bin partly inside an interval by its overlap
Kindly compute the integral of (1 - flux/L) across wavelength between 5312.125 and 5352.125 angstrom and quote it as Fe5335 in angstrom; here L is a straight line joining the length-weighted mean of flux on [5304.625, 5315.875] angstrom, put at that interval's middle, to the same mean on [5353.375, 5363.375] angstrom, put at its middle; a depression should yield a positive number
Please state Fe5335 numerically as 3.1 angstrom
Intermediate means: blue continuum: 18.2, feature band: 16.5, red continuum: 17.4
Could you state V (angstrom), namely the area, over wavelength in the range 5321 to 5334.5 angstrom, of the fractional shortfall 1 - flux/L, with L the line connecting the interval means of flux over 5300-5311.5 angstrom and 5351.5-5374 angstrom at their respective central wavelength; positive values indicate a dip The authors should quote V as 1.5 angstrom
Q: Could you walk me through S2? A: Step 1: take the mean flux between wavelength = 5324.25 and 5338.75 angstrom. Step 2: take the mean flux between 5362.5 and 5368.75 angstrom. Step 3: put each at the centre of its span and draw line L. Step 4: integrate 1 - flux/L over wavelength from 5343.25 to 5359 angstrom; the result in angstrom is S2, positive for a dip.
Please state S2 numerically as -1.25 angstrom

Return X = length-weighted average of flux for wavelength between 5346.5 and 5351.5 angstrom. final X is 17.3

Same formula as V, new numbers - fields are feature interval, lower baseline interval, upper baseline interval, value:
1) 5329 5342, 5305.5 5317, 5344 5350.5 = 0.80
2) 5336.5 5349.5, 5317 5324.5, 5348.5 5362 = 0.21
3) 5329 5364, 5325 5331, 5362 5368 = -3.63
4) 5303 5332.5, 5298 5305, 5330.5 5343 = 0.40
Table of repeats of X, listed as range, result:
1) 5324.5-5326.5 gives 16.8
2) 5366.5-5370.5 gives 16.5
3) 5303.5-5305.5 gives 18.9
